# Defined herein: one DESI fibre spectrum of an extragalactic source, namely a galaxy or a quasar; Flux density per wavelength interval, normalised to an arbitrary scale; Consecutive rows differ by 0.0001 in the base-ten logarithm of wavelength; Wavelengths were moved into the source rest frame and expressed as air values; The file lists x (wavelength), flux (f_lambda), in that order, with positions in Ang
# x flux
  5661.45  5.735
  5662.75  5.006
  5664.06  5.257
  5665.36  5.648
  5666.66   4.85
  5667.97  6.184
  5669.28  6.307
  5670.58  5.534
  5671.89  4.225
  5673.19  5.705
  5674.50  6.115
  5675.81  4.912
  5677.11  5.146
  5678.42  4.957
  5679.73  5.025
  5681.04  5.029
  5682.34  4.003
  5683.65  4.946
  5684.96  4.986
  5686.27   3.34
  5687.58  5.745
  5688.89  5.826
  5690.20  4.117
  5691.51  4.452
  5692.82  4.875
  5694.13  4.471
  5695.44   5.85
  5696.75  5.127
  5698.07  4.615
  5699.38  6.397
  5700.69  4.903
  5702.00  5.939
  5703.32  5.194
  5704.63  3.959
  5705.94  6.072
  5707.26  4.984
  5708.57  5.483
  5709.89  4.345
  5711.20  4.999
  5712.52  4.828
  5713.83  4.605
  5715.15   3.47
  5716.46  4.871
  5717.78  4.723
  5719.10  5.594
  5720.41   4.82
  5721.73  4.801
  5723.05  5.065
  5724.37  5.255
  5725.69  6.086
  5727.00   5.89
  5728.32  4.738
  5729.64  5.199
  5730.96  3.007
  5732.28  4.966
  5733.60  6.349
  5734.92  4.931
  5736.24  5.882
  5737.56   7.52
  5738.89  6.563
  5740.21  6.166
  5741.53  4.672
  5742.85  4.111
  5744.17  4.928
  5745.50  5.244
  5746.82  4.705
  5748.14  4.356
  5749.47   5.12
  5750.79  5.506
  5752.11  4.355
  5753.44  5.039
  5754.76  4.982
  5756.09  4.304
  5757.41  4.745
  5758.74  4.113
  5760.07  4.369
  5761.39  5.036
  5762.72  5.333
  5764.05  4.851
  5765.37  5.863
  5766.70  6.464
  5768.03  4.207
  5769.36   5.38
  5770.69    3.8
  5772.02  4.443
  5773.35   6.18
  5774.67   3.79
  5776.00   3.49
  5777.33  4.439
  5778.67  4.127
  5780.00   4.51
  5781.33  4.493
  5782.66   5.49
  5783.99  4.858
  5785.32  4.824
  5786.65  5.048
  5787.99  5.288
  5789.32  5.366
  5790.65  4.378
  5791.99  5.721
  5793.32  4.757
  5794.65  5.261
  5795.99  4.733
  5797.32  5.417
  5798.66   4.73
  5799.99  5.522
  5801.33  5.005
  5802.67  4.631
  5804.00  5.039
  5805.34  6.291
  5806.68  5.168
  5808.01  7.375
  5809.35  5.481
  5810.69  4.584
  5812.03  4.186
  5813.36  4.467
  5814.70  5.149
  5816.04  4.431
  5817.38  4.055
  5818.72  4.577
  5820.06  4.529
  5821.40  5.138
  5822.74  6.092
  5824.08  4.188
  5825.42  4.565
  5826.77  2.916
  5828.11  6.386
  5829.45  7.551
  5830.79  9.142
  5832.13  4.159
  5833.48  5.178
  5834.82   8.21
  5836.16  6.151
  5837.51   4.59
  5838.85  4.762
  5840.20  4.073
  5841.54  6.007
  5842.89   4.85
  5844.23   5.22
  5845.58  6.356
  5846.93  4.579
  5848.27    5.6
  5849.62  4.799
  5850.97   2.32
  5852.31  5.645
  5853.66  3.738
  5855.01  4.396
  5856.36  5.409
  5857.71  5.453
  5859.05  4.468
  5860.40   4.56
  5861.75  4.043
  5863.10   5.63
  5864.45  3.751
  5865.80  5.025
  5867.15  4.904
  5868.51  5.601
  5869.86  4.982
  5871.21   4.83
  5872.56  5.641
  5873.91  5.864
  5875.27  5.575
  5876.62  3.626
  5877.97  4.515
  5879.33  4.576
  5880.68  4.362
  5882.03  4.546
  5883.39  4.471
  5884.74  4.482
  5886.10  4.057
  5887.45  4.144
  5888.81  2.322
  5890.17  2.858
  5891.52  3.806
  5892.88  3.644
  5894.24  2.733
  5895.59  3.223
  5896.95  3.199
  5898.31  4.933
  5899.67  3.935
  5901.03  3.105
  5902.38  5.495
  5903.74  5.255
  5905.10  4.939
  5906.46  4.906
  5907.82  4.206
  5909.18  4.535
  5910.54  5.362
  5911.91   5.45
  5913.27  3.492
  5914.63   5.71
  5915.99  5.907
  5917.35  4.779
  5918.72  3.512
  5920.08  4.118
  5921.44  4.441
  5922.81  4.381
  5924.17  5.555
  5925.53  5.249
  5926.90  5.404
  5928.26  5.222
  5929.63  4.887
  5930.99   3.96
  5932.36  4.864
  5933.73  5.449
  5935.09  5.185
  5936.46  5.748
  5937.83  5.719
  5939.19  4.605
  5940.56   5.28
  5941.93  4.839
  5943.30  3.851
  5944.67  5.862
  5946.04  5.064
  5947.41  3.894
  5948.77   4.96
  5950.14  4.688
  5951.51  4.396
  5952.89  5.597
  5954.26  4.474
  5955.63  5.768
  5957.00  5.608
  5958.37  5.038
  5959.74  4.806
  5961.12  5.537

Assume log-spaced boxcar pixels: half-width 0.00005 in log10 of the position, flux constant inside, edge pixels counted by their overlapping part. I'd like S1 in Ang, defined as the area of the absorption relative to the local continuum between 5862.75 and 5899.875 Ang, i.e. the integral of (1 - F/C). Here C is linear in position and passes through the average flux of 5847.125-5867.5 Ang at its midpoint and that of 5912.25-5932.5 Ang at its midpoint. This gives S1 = 2.9 Ang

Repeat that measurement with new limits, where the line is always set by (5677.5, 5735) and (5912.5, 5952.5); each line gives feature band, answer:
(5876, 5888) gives 1.42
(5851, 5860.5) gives 0.48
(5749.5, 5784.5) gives 1.17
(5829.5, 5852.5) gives -2.48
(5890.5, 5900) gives 2.50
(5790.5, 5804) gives -0.30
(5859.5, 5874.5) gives -0.22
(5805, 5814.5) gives -0.76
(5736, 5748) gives -1.23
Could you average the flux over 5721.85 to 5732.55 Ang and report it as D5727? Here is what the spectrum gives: 5.02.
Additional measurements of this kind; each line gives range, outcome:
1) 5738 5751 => 5.16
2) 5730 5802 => 4.98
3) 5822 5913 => 4.77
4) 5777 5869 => 5.06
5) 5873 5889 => 4.46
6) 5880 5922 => 4.26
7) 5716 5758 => 5.14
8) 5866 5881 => 4.97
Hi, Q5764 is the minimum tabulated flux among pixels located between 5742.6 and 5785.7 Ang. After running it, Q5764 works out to 3.49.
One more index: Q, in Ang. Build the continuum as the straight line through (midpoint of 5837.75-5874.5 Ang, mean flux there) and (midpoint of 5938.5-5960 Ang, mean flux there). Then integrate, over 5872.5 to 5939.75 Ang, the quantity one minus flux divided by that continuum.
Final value 5.0 Ang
